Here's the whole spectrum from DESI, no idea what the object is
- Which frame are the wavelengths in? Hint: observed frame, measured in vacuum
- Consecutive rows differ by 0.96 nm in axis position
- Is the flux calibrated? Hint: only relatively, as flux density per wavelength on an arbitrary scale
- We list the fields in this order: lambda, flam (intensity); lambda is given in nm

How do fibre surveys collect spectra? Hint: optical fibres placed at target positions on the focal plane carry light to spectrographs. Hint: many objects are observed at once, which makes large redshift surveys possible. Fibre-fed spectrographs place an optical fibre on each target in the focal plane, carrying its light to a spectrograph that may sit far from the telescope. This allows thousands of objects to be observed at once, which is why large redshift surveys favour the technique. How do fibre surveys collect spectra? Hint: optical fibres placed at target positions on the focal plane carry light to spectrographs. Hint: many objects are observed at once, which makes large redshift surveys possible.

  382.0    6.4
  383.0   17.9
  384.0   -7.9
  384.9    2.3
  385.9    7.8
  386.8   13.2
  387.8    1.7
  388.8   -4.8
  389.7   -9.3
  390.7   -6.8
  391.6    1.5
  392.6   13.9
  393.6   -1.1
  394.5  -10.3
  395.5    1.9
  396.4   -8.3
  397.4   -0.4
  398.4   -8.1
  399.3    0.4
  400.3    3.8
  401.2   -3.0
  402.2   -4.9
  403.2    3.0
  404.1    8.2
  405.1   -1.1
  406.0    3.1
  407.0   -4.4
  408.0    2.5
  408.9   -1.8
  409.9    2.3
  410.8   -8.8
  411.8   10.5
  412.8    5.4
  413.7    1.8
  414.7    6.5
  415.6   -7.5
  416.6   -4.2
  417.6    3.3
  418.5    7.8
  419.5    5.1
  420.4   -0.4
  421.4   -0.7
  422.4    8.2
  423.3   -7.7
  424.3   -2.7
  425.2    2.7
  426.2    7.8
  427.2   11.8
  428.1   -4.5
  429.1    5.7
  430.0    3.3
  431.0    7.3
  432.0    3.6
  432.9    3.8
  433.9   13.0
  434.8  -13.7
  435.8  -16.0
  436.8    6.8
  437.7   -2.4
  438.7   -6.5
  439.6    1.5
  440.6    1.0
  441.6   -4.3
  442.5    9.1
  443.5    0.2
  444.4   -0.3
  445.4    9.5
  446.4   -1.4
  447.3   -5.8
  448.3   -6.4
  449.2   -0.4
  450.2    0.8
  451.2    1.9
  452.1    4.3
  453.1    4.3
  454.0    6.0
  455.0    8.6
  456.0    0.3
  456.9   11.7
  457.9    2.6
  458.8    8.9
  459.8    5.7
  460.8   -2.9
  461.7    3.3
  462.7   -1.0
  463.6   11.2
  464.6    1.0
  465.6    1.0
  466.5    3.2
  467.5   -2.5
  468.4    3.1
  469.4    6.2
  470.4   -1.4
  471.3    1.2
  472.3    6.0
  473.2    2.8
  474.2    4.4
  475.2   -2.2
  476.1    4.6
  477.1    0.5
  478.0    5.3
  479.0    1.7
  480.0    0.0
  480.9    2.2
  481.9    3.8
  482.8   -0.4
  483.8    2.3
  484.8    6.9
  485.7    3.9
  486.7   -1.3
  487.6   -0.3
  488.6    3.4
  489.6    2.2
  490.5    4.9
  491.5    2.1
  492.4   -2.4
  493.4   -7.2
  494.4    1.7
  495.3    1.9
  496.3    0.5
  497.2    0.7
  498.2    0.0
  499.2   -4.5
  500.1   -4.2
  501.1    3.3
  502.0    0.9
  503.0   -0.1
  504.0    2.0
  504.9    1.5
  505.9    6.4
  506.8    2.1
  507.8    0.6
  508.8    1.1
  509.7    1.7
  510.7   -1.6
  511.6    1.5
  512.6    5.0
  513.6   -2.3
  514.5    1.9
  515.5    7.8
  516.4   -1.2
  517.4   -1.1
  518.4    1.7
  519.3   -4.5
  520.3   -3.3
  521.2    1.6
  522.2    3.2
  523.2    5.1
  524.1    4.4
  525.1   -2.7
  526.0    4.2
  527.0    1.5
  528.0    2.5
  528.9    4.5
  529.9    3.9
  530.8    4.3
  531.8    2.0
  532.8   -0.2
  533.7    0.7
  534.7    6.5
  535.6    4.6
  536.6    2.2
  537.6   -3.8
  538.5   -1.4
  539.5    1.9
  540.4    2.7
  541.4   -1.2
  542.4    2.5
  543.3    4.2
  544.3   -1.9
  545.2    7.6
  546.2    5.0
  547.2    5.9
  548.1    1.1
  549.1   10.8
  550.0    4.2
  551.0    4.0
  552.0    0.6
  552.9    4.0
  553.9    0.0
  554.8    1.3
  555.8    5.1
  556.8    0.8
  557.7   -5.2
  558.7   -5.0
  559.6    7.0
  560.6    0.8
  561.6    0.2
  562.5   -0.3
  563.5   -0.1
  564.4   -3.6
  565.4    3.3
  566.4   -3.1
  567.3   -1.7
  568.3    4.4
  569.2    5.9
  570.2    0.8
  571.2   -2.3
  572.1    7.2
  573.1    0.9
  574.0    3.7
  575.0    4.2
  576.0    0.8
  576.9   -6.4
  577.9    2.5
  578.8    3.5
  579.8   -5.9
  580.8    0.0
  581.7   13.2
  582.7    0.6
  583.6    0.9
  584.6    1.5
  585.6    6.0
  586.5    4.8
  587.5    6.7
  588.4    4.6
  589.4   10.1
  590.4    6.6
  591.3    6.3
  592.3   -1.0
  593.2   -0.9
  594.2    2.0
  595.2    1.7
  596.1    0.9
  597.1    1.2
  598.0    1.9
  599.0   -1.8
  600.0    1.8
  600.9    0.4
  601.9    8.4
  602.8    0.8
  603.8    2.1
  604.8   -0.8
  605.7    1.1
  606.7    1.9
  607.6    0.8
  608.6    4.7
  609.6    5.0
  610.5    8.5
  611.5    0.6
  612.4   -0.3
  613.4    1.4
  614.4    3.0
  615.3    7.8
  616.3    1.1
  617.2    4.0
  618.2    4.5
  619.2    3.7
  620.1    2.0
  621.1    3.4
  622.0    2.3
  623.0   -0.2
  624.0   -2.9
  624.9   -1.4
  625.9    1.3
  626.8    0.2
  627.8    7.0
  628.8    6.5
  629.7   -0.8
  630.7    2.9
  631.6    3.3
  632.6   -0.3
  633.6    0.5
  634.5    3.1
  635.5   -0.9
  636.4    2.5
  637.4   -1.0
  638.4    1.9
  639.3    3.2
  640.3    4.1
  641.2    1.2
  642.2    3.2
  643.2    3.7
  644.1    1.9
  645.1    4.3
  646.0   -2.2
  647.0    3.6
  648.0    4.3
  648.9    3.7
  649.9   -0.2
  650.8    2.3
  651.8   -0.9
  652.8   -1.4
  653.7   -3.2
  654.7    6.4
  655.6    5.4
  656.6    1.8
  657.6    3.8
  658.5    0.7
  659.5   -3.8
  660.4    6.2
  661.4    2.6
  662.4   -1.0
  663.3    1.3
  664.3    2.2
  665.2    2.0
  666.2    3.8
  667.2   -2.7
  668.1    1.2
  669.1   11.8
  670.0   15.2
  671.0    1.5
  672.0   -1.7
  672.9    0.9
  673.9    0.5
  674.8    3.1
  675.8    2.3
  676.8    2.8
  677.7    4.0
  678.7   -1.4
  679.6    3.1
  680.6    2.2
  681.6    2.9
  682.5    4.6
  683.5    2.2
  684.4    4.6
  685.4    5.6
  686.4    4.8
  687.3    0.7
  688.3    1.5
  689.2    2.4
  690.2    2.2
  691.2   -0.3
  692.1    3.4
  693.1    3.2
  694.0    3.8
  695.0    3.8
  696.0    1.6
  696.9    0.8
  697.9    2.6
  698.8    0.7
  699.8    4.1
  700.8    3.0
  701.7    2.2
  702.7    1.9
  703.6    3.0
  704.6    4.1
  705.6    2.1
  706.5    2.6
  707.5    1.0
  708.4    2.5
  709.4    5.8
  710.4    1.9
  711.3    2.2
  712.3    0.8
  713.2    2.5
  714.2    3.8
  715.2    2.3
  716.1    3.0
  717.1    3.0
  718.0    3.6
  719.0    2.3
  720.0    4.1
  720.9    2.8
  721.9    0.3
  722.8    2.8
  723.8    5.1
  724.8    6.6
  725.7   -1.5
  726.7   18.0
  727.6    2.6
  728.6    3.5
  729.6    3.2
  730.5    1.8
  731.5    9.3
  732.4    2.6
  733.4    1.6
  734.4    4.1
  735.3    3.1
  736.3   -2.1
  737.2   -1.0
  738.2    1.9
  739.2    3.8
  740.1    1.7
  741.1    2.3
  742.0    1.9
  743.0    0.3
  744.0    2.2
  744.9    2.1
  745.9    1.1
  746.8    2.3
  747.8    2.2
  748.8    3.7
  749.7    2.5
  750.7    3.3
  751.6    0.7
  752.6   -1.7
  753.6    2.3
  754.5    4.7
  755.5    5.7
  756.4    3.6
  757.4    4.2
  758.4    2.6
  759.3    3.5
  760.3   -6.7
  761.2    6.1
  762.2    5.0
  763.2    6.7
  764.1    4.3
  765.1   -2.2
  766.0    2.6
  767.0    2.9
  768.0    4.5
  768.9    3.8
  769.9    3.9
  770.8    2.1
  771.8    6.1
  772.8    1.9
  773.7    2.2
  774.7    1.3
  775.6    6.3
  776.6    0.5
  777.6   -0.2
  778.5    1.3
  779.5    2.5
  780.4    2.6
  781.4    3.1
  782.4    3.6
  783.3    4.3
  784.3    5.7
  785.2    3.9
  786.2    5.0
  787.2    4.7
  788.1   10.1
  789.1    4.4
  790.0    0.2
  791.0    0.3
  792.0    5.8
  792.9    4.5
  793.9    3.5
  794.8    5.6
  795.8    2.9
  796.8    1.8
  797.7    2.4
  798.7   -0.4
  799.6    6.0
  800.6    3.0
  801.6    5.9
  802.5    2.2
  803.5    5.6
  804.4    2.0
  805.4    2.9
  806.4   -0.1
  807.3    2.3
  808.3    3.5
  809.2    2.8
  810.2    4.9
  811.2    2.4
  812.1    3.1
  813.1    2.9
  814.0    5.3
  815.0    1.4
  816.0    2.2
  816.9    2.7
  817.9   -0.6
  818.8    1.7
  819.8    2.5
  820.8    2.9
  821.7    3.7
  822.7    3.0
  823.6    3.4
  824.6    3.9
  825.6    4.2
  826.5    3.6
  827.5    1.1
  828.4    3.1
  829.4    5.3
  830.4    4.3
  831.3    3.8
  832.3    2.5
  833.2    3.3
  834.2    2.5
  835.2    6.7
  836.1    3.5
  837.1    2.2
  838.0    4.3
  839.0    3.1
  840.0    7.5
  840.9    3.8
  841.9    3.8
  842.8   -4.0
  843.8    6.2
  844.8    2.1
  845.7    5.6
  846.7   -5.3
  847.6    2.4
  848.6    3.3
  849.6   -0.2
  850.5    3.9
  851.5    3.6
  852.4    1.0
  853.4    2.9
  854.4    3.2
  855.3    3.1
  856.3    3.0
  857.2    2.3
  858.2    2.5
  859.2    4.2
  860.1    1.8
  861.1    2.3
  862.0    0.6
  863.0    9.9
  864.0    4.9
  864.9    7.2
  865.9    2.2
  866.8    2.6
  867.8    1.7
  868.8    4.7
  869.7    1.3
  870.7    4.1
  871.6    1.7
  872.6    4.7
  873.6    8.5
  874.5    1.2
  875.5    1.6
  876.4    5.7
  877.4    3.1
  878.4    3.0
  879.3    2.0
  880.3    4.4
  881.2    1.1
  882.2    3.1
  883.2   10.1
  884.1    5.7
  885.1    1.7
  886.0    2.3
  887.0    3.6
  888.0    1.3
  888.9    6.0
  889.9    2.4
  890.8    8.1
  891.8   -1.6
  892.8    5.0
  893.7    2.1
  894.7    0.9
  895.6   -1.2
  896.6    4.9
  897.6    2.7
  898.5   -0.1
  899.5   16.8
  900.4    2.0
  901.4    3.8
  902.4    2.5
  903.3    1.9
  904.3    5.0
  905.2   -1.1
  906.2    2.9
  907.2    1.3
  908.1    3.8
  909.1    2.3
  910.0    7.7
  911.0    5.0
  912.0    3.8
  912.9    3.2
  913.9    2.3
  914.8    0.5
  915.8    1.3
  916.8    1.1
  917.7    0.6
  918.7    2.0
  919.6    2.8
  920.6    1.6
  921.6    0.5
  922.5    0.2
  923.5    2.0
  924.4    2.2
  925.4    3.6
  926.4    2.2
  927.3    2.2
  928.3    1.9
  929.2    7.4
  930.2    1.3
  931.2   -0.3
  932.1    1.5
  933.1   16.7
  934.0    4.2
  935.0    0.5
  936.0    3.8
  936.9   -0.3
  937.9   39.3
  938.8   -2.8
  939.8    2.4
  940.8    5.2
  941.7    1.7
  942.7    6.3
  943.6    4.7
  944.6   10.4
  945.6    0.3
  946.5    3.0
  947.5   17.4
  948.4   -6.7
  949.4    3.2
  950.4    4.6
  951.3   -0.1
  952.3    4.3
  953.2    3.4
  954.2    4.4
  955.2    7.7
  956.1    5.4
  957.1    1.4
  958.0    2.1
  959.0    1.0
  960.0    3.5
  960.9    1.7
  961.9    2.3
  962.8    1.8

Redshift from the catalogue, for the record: 0.80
